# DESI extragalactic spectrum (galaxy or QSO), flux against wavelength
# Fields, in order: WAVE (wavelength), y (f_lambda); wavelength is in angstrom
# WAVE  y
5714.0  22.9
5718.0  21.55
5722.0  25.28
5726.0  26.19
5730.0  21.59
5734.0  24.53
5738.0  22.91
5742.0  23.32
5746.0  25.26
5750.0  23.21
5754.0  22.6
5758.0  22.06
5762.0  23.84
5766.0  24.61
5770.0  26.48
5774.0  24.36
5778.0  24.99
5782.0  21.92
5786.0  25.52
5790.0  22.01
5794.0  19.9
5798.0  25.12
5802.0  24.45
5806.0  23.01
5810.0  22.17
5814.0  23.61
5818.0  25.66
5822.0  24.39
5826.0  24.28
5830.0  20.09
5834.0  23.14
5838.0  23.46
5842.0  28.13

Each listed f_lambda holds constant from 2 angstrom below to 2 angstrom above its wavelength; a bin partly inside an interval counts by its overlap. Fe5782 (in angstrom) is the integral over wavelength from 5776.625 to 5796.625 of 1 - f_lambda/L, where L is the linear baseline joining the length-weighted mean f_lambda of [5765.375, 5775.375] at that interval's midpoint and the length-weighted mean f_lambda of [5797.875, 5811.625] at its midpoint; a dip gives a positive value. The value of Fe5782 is 1.30 angstrom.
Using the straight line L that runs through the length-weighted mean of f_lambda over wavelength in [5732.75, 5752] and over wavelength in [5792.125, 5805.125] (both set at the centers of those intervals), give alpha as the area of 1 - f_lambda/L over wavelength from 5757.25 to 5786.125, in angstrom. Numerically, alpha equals -0.92 angstrom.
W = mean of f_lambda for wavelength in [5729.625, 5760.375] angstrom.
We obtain 23.3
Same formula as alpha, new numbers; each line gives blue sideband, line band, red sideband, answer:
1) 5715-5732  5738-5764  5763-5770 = 1.2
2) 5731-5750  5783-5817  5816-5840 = 0.5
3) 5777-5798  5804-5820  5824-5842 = -0.3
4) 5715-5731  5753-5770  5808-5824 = 0.1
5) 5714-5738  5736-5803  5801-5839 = -0.3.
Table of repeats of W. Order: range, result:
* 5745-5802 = 23.7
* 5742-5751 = 24.1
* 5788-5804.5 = 22.9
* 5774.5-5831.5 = 23.4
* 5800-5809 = 23.6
